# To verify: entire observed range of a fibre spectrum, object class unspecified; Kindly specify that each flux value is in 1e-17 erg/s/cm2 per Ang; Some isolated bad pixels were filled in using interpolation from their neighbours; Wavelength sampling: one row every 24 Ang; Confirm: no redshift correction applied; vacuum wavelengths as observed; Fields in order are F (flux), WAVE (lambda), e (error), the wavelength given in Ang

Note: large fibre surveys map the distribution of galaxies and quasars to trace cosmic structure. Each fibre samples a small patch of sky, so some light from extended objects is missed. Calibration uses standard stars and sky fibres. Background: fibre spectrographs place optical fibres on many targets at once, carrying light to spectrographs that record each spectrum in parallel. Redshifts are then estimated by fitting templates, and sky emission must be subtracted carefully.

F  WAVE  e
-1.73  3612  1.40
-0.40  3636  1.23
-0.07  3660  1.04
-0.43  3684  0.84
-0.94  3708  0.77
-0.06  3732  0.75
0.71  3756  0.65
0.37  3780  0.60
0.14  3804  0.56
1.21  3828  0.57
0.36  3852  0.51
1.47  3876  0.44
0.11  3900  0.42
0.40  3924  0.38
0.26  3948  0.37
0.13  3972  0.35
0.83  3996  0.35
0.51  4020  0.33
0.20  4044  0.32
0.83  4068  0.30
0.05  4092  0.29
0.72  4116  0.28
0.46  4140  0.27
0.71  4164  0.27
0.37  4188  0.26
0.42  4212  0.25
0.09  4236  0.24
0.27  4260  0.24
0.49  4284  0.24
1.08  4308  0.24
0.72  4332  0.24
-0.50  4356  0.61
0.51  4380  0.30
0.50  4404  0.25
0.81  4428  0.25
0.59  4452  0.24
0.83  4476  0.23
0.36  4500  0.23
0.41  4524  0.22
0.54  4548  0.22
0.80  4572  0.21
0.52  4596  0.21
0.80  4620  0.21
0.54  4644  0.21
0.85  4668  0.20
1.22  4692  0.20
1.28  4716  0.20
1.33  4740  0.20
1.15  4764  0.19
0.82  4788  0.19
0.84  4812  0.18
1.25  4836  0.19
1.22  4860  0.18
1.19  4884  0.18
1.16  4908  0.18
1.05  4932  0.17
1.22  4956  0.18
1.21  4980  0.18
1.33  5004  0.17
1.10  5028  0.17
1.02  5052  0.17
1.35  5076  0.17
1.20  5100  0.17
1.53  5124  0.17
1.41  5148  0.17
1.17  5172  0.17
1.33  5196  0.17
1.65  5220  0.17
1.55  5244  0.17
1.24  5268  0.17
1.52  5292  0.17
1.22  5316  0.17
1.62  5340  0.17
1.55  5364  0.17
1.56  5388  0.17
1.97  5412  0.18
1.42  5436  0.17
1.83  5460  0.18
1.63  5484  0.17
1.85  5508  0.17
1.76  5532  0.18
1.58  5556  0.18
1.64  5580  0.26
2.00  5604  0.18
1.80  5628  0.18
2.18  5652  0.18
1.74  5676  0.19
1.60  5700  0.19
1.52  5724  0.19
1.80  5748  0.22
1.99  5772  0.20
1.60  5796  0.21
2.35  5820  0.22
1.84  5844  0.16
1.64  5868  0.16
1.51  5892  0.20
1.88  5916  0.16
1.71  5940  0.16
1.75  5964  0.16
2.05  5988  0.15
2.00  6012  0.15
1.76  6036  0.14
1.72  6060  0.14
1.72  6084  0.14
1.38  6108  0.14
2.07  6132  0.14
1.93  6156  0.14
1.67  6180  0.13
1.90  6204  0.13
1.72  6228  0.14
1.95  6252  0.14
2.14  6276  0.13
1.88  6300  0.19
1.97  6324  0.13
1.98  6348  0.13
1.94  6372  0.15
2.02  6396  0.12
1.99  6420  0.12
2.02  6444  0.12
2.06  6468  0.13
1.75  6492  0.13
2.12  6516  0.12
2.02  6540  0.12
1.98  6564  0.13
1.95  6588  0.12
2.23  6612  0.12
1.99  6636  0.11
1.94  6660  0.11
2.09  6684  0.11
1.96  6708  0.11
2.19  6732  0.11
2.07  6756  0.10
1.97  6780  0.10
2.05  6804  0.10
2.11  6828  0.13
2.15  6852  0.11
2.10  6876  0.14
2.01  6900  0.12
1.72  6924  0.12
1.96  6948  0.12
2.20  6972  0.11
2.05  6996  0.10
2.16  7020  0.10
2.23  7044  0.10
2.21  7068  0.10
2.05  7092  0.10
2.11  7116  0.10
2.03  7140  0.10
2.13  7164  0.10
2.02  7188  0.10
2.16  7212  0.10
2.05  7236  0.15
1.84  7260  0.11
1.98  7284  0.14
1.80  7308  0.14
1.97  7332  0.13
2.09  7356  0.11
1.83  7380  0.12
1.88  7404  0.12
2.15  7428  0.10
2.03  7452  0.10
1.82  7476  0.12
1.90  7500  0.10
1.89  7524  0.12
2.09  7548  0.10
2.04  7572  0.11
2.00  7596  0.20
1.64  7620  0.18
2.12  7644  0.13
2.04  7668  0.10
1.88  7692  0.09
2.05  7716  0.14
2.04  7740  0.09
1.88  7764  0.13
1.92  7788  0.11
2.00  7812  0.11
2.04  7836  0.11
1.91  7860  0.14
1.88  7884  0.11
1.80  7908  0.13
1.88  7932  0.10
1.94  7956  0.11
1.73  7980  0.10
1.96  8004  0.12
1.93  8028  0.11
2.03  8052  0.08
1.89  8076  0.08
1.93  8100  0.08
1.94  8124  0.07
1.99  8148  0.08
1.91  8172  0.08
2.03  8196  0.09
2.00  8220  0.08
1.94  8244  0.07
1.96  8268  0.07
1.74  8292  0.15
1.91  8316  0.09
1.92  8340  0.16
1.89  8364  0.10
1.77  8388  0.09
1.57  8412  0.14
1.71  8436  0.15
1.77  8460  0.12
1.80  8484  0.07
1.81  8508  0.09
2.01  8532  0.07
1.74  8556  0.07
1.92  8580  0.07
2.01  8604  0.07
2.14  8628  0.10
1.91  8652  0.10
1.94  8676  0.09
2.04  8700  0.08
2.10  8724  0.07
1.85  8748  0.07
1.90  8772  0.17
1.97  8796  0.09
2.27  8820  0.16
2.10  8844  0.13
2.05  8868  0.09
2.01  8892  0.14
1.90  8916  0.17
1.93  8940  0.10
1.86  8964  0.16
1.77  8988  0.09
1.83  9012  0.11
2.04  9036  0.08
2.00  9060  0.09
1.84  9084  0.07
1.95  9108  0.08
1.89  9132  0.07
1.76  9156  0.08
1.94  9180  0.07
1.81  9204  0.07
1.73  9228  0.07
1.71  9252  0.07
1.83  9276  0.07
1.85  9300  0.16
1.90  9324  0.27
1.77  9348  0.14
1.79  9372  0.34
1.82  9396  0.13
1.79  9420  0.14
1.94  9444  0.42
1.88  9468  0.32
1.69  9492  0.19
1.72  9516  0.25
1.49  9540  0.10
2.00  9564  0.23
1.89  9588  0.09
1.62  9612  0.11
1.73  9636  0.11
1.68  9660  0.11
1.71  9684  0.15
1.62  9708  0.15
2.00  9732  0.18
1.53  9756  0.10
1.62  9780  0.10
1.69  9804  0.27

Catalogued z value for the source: 0.174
